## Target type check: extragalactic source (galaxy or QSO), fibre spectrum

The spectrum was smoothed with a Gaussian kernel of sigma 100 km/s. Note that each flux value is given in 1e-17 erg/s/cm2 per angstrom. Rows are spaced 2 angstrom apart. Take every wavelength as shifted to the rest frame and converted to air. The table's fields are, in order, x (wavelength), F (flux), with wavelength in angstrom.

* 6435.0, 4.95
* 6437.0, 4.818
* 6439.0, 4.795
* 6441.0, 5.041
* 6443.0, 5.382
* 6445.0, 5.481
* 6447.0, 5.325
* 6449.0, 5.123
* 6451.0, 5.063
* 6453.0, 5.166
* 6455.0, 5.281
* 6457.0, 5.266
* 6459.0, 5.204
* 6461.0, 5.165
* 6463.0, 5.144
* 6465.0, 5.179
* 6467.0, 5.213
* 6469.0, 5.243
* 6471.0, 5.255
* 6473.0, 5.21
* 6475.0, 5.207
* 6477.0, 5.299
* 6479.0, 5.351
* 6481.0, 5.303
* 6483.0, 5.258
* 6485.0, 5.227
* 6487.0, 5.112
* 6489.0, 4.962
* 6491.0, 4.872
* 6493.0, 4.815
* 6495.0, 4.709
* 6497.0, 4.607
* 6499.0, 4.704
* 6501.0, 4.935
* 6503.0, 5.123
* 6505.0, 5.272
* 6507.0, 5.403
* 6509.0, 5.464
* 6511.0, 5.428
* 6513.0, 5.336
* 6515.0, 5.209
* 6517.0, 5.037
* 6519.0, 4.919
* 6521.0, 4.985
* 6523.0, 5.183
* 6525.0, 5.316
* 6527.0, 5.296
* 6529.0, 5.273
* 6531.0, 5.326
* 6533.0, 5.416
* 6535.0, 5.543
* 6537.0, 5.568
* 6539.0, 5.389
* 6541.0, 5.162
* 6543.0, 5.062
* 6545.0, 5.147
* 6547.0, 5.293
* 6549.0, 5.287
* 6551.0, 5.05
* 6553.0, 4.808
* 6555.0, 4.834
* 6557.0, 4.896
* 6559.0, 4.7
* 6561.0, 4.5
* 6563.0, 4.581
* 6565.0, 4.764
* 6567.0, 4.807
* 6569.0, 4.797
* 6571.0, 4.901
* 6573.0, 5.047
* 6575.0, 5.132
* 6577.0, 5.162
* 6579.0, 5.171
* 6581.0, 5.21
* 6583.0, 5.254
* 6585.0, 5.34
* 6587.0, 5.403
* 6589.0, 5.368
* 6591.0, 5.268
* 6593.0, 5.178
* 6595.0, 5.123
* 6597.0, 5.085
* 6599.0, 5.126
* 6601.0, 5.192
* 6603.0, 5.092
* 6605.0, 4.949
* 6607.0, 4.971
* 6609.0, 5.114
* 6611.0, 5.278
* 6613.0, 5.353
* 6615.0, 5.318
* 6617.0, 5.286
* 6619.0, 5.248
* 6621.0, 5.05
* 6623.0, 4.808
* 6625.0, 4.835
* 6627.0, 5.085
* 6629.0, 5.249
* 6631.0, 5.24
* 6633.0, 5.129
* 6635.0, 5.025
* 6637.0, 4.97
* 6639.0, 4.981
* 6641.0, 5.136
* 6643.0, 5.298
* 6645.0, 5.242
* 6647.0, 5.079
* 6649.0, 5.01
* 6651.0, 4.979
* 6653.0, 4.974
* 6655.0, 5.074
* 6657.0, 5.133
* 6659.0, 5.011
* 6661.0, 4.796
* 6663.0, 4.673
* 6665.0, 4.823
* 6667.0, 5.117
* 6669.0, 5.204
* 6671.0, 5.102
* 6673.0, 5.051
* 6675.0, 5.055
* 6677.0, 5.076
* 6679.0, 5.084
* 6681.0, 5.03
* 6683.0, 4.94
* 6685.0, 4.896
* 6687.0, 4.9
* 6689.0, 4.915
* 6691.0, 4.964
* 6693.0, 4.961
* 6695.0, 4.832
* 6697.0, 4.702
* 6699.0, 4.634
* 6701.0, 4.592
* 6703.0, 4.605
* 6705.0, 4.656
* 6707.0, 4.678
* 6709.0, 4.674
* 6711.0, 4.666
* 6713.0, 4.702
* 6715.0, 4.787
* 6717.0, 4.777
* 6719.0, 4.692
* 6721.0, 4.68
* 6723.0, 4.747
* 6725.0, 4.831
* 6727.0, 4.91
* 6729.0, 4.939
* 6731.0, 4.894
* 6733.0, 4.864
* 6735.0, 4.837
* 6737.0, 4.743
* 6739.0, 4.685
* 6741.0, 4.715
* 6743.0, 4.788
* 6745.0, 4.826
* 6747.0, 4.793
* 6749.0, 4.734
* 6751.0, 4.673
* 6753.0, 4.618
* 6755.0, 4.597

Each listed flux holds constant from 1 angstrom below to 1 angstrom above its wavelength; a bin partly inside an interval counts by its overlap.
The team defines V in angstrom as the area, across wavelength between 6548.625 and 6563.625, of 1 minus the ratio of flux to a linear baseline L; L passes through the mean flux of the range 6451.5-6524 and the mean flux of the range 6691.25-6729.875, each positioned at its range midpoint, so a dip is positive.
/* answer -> 0.60 angstrom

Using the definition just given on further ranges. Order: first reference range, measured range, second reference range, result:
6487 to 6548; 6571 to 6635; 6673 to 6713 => -2.0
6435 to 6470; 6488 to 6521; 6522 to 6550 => 1.3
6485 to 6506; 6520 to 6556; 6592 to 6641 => -1.6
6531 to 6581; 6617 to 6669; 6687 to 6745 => -1.6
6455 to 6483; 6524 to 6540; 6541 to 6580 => -1.1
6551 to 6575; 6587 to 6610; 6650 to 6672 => -1.3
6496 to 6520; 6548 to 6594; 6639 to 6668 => 0.5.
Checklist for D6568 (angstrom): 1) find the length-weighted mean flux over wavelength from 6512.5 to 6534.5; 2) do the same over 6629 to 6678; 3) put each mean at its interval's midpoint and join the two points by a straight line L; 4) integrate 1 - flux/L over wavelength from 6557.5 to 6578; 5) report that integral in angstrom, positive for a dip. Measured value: 1.3 angstrom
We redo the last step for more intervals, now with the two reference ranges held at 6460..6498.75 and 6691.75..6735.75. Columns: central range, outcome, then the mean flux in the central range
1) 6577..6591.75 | -1.0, 5.28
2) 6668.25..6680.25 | -0.7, 5.09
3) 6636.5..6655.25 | -0.8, 5.08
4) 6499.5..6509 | -0.2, 5.19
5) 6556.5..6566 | 0.6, 4.68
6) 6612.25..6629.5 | -0.8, 5.13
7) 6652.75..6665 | -0.2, 4.93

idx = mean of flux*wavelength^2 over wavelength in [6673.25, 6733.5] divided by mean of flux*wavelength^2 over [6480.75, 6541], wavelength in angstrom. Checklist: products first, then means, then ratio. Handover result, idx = 0.99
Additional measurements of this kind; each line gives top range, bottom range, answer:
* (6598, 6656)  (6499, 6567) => 1.03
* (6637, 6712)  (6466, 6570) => 1.01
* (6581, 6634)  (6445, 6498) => 1.05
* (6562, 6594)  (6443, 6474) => 1.01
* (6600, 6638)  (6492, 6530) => 1.04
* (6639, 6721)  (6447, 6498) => 1.02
